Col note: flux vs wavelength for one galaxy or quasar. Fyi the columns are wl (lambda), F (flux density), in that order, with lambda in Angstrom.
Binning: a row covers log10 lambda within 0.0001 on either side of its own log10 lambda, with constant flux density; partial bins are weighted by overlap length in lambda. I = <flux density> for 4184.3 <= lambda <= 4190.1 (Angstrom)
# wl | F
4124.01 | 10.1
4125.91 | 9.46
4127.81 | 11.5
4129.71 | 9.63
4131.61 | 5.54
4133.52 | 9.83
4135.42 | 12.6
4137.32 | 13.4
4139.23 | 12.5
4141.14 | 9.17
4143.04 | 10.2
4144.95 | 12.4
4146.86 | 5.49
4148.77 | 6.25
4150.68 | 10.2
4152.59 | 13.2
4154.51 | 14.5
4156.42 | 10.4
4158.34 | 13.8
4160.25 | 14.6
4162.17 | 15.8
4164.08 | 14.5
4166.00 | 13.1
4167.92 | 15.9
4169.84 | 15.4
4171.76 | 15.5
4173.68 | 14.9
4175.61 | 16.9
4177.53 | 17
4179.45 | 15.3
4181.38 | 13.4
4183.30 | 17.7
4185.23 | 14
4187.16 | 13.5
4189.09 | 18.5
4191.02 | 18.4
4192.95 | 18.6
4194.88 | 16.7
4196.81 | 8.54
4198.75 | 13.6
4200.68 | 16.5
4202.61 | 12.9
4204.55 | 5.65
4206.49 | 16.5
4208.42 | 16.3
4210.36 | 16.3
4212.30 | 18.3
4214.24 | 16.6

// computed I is 15.4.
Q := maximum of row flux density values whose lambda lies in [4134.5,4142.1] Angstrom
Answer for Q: 13.4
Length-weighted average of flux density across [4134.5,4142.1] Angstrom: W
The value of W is 11.9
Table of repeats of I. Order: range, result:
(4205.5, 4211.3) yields 16.3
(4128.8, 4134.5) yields 8.35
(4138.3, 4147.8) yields 9.95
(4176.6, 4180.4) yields 16.2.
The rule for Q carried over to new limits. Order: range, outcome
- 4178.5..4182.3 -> 15.3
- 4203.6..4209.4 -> 16.5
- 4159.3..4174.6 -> 15.9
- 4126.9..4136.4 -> 12.6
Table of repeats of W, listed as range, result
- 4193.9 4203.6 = 13.6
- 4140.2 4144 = 9.71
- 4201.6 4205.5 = 9.38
